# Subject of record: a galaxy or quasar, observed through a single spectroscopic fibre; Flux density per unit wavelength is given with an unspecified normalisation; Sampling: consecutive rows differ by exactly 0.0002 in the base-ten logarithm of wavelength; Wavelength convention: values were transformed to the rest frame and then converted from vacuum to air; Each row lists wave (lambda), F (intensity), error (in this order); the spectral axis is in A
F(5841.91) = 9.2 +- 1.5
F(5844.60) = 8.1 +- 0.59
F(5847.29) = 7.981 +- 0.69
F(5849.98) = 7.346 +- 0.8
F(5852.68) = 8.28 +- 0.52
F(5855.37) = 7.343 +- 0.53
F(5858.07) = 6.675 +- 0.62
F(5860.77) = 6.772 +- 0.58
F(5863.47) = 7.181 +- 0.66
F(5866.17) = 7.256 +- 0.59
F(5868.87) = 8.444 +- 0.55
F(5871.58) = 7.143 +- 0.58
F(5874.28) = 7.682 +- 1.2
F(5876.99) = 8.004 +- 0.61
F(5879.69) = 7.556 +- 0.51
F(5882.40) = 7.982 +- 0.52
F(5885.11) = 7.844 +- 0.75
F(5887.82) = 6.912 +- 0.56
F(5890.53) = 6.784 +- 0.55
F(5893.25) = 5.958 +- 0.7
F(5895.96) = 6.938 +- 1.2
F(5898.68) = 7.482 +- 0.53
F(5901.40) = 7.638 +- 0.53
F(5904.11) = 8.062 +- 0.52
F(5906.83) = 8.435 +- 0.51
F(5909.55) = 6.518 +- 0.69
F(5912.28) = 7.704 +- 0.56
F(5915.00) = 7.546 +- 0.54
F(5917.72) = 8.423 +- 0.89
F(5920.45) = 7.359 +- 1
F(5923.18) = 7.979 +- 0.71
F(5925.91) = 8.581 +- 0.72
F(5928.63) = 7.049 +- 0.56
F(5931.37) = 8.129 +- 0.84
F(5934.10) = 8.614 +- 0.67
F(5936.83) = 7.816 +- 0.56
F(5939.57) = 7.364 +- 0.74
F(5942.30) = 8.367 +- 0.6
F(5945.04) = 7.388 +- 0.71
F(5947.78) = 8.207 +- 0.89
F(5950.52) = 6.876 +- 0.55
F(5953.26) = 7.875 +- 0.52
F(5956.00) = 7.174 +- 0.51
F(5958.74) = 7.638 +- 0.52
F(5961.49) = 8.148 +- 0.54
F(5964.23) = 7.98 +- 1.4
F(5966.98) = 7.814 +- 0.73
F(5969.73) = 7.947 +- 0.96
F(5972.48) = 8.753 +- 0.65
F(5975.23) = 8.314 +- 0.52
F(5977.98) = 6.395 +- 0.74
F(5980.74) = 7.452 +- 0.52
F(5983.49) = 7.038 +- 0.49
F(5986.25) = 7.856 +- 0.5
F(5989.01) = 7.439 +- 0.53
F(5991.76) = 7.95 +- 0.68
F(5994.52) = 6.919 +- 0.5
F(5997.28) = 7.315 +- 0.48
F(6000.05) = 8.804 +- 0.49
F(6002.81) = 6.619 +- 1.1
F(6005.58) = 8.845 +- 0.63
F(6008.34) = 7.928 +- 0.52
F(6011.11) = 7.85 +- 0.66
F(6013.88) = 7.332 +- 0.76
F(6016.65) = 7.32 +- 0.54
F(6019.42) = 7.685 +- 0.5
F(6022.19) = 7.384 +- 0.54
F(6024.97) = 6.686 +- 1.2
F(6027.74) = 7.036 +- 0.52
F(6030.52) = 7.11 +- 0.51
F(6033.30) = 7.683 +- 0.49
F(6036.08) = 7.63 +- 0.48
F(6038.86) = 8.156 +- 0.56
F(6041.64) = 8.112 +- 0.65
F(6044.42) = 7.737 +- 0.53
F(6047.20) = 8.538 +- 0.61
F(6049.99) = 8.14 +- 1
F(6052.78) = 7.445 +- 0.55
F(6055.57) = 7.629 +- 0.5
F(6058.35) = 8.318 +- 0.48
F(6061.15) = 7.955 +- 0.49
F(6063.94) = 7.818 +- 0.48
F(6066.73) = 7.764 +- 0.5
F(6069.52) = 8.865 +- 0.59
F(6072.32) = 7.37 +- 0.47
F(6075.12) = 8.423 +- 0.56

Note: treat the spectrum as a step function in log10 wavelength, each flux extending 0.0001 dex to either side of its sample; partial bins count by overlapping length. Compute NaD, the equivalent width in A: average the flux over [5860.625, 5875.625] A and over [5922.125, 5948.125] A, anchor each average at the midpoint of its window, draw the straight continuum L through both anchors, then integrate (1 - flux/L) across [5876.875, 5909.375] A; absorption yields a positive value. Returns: 1.0 A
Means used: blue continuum 7.46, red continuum 7.94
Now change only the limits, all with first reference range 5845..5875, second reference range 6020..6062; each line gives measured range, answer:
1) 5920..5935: -0.8 A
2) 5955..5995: -0.3 A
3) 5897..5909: -0.4 A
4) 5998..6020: -0.4 A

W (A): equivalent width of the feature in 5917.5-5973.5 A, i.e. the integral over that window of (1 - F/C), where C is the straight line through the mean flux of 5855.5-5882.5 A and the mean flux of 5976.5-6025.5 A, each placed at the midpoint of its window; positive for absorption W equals -2.9 A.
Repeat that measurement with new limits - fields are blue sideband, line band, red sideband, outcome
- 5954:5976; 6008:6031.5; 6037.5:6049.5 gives 2.1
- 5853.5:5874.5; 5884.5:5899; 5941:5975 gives 1.1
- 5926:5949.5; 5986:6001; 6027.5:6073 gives 0.4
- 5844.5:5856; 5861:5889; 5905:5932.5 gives 0.8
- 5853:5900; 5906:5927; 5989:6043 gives -1.1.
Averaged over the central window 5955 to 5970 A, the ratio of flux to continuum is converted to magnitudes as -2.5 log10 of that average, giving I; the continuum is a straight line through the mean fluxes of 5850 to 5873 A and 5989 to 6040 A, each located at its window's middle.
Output -0.04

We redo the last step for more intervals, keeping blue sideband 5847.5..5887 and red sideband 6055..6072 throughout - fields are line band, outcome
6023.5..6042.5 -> 0.07 mag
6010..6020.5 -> 0.05 mag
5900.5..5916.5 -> 0.00 mag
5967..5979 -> -0.01 mag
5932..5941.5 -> -0.04 mag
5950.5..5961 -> 0.03 mag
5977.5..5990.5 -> 0.08 mag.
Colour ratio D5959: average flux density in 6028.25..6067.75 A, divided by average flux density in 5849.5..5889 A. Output 1.05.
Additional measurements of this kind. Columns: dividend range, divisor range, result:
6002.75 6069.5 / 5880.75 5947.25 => 1.02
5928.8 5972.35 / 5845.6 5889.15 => 1.04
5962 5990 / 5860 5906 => 1.04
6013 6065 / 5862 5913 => 1.03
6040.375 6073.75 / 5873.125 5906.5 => 1.07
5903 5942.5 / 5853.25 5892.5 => 1.06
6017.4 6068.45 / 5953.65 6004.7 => 1.01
